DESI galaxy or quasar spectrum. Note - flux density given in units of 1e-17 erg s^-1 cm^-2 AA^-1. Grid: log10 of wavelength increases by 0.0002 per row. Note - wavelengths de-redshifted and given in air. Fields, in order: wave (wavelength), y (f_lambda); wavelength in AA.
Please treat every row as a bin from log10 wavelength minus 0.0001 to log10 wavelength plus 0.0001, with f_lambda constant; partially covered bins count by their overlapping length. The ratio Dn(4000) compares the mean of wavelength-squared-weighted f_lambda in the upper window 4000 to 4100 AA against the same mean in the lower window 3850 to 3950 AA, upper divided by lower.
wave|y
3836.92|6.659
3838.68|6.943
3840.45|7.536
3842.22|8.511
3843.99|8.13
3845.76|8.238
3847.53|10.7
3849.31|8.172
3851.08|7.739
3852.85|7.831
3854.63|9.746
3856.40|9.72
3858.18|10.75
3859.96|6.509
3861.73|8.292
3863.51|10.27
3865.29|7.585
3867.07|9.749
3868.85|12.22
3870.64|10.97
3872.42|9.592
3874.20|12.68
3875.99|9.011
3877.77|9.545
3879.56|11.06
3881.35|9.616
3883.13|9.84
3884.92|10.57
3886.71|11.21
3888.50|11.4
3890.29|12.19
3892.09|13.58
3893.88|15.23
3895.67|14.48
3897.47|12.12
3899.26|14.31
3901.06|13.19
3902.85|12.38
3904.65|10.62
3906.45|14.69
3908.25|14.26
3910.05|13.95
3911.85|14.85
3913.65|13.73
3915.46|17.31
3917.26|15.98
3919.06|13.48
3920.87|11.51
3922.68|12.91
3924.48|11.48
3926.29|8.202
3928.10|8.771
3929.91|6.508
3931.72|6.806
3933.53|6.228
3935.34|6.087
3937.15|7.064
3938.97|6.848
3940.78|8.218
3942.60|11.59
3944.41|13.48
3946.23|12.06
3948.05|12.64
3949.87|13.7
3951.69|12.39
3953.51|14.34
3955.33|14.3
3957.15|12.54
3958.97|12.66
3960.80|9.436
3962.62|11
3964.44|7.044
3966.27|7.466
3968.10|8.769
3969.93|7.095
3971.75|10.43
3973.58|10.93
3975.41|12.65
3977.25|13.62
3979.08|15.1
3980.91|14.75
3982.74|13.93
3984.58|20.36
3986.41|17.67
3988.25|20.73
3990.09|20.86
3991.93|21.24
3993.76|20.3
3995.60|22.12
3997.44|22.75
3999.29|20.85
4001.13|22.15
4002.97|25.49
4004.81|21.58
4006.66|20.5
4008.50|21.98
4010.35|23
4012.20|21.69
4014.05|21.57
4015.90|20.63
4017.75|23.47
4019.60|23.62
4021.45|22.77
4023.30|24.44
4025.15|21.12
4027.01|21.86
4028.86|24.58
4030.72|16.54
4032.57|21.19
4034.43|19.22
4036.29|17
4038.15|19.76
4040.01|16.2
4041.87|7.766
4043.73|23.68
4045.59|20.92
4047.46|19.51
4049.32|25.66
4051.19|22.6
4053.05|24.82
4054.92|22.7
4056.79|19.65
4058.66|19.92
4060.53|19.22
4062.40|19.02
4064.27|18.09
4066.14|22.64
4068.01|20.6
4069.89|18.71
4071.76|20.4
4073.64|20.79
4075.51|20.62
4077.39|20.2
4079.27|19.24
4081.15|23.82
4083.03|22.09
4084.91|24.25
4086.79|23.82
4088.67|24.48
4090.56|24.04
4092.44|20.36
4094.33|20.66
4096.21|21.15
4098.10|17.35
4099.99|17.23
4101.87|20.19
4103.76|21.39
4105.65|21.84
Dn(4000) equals 2.1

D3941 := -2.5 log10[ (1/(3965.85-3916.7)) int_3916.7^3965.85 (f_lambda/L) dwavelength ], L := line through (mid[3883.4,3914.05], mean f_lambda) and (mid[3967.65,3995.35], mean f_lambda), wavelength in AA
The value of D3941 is 0.328 mag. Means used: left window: 13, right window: 15.5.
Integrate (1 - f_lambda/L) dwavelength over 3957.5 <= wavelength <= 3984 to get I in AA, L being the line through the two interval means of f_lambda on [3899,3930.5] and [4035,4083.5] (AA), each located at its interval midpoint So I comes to 7.5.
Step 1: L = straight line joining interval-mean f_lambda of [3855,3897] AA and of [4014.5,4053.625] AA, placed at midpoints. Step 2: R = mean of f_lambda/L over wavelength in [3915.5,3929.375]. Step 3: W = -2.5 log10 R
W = 0.14 mag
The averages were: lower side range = 10.7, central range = 12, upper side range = 20.8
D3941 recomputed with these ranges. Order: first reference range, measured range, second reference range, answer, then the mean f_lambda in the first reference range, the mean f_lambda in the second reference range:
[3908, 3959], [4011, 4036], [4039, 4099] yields -0.22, 11.5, 20.8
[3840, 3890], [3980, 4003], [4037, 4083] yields -0.21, 9.6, 20.3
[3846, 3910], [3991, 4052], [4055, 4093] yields -0.15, 10.9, 21.1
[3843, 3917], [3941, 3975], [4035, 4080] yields 0.32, 11.2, 20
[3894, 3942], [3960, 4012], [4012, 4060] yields 0.03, 11.4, 20.9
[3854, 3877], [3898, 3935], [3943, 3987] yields -0.09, 9.78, 12.4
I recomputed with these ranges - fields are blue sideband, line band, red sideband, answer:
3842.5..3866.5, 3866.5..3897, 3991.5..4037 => -1.1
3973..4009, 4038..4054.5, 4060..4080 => -0.4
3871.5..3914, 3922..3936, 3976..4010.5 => 6.2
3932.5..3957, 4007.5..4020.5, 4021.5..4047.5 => -3.4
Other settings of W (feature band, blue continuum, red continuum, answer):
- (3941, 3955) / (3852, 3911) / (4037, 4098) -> 0.15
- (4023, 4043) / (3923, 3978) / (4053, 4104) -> -0.12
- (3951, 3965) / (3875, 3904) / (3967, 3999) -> 0.25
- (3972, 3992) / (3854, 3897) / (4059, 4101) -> -0.01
